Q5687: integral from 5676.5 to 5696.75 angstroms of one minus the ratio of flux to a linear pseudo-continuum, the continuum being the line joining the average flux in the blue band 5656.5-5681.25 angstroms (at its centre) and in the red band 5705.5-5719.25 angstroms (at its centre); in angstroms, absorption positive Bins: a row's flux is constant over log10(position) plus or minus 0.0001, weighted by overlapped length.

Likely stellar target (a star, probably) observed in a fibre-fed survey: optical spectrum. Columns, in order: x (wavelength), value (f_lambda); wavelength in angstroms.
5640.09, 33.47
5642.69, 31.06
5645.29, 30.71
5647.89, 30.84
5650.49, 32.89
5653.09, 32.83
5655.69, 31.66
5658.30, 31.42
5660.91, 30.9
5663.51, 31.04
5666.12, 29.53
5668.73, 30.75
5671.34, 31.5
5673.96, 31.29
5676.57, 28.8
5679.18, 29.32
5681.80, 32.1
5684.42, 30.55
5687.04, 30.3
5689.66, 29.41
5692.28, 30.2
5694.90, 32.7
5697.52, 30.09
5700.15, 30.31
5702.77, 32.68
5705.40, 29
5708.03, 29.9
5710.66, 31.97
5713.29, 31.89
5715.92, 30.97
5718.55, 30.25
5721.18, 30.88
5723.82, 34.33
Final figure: 0.1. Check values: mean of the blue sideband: 30.6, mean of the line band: 30.5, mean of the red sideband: 30.9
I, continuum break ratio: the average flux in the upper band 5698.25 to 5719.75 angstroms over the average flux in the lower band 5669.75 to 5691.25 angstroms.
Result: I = 1.01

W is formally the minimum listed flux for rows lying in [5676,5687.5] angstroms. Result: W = 28.8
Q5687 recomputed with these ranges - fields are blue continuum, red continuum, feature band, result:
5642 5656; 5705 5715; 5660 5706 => 0.92 angstroms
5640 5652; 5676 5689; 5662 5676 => 0.02 angstroms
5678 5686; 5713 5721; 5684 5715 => 0.03 angstroms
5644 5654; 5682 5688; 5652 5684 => 0.33 angstroms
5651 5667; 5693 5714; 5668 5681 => 0.36 angstroms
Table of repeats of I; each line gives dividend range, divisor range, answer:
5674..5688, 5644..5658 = 0.95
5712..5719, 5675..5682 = 1.04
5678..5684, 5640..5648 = 0.98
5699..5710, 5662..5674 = 0.99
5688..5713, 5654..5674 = 0.99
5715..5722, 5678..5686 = 1.00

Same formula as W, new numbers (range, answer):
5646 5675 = 29.53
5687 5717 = 29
